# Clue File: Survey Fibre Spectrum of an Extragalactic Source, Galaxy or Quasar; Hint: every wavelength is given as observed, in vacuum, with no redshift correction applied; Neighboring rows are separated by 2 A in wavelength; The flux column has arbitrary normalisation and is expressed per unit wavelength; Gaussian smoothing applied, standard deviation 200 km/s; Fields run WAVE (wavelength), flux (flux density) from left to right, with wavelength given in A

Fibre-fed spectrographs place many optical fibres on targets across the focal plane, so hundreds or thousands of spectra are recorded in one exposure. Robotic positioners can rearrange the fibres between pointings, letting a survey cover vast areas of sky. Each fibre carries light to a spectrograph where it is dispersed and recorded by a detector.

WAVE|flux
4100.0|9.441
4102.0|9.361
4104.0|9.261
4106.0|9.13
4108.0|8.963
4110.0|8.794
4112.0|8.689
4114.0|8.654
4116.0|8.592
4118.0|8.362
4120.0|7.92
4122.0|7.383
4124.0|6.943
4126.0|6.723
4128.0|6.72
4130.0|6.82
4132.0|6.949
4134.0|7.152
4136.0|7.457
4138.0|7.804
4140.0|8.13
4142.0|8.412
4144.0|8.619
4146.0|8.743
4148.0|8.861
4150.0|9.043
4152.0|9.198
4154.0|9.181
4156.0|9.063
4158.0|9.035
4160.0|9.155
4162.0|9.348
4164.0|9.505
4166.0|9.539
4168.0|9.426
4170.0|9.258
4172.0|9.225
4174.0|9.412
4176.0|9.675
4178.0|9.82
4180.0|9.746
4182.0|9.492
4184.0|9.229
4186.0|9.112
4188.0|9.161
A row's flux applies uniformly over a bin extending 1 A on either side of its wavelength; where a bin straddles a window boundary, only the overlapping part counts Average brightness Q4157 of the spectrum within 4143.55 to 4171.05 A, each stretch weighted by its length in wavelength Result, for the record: 9.15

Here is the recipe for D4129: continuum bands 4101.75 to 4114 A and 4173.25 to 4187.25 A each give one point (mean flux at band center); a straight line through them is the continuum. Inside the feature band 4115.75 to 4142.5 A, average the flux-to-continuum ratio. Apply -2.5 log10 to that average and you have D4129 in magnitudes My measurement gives 0.22 mag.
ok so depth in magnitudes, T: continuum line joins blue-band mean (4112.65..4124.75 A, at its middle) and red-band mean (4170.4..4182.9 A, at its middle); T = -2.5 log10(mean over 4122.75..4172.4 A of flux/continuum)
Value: 0.052 mag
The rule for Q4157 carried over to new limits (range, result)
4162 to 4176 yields 9.41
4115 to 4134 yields 7.37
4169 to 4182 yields 9.52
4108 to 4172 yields 8.39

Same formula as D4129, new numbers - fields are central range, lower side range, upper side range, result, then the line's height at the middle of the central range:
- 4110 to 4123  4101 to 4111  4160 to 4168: 0.11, 9.16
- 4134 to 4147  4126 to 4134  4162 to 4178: -0.08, 7.54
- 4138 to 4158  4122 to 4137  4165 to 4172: -0.08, 8.13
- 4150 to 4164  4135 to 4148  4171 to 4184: -0.05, 8.8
